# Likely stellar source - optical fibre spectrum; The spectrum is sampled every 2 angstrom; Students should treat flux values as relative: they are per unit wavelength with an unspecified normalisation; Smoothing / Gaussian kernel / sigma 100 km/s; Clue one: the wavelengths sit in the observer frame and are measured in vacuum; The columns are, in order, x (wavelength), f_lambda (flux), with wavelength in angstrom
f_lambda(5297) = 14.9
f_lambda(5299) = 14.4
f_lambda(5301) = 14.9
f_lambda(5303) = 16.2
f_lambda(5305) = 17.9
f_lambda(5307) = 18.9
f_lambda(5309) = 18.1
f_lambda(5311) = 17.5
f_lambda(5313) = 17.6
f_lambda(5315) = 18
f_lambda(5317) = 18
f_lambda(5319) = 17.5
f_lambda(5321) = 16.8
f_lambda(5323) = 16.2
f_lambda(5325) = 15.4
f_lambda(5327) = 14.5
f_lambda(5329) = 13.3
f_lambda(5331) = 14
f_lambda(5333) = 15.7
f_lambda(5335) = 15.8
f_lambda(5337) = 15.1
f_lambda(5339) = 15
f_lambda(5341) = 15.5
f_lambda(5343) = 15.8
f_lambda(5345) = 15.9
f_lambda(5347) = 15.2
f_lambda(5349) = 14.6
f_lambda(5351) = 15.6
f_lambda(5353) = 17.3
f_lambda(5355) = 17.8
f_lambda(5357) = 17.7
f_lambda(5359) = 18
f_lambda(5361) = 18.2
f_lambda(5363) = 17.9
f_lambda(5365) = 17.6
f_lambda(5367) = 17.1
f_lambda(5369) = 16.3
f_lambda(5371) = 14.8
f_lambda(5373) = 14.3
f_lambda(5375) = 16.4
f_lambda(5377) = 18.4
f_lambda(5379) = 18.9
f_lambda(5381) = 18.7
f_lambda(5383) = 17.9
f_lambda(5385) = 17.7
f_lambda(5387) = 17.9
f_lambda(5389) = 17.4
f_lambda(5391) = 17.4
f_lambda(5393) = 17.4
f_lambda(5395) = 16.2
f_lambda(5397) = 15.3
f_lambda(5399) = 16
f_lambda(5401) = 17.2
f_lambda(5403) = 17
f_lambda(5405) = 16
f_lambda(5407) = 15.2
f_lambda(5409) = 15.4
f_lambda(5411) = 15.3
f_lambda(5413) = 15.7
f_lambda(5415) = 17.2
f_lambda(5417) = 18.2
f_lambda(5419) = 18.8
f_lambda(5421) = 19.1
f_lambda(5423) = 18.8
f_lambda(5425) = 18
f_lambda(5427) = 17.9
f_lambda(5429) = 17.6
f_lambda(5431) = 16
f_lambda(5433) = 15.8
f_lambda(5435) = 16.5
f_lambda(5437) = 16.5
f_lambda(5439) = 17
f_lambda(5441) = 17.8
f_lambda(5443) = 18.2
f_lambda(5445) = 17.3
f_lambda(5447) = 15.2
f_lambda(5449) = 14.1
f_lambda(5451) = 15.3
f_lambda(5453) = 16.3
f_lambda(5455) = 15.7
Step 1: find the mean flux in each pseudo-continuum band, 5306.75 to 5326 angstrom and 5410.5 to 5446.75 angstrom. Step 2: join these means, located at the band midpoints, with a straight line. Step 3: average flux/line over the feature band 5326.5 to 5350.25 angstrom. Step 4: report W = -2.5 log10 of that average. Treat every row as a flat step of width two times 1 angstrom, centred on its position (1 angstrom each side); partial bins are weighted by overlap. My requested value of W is 0.15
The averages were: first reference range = 17.3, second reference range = 17.3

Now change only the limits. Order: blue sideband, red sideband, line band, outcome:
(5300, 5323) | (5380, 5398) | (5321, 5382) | 0.071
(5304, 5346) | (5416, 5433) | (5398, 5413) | 0.104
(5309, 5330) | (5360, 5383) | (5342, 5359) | 0.038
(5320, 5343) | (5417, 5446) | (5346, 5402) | -0.050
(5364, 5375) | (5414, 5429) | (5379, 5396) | -0.054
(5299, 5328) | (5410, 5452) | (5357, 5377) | 0.003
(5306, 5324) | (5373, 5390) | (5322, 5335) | 0.181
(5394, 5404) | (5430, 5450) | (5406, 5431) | -0.053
